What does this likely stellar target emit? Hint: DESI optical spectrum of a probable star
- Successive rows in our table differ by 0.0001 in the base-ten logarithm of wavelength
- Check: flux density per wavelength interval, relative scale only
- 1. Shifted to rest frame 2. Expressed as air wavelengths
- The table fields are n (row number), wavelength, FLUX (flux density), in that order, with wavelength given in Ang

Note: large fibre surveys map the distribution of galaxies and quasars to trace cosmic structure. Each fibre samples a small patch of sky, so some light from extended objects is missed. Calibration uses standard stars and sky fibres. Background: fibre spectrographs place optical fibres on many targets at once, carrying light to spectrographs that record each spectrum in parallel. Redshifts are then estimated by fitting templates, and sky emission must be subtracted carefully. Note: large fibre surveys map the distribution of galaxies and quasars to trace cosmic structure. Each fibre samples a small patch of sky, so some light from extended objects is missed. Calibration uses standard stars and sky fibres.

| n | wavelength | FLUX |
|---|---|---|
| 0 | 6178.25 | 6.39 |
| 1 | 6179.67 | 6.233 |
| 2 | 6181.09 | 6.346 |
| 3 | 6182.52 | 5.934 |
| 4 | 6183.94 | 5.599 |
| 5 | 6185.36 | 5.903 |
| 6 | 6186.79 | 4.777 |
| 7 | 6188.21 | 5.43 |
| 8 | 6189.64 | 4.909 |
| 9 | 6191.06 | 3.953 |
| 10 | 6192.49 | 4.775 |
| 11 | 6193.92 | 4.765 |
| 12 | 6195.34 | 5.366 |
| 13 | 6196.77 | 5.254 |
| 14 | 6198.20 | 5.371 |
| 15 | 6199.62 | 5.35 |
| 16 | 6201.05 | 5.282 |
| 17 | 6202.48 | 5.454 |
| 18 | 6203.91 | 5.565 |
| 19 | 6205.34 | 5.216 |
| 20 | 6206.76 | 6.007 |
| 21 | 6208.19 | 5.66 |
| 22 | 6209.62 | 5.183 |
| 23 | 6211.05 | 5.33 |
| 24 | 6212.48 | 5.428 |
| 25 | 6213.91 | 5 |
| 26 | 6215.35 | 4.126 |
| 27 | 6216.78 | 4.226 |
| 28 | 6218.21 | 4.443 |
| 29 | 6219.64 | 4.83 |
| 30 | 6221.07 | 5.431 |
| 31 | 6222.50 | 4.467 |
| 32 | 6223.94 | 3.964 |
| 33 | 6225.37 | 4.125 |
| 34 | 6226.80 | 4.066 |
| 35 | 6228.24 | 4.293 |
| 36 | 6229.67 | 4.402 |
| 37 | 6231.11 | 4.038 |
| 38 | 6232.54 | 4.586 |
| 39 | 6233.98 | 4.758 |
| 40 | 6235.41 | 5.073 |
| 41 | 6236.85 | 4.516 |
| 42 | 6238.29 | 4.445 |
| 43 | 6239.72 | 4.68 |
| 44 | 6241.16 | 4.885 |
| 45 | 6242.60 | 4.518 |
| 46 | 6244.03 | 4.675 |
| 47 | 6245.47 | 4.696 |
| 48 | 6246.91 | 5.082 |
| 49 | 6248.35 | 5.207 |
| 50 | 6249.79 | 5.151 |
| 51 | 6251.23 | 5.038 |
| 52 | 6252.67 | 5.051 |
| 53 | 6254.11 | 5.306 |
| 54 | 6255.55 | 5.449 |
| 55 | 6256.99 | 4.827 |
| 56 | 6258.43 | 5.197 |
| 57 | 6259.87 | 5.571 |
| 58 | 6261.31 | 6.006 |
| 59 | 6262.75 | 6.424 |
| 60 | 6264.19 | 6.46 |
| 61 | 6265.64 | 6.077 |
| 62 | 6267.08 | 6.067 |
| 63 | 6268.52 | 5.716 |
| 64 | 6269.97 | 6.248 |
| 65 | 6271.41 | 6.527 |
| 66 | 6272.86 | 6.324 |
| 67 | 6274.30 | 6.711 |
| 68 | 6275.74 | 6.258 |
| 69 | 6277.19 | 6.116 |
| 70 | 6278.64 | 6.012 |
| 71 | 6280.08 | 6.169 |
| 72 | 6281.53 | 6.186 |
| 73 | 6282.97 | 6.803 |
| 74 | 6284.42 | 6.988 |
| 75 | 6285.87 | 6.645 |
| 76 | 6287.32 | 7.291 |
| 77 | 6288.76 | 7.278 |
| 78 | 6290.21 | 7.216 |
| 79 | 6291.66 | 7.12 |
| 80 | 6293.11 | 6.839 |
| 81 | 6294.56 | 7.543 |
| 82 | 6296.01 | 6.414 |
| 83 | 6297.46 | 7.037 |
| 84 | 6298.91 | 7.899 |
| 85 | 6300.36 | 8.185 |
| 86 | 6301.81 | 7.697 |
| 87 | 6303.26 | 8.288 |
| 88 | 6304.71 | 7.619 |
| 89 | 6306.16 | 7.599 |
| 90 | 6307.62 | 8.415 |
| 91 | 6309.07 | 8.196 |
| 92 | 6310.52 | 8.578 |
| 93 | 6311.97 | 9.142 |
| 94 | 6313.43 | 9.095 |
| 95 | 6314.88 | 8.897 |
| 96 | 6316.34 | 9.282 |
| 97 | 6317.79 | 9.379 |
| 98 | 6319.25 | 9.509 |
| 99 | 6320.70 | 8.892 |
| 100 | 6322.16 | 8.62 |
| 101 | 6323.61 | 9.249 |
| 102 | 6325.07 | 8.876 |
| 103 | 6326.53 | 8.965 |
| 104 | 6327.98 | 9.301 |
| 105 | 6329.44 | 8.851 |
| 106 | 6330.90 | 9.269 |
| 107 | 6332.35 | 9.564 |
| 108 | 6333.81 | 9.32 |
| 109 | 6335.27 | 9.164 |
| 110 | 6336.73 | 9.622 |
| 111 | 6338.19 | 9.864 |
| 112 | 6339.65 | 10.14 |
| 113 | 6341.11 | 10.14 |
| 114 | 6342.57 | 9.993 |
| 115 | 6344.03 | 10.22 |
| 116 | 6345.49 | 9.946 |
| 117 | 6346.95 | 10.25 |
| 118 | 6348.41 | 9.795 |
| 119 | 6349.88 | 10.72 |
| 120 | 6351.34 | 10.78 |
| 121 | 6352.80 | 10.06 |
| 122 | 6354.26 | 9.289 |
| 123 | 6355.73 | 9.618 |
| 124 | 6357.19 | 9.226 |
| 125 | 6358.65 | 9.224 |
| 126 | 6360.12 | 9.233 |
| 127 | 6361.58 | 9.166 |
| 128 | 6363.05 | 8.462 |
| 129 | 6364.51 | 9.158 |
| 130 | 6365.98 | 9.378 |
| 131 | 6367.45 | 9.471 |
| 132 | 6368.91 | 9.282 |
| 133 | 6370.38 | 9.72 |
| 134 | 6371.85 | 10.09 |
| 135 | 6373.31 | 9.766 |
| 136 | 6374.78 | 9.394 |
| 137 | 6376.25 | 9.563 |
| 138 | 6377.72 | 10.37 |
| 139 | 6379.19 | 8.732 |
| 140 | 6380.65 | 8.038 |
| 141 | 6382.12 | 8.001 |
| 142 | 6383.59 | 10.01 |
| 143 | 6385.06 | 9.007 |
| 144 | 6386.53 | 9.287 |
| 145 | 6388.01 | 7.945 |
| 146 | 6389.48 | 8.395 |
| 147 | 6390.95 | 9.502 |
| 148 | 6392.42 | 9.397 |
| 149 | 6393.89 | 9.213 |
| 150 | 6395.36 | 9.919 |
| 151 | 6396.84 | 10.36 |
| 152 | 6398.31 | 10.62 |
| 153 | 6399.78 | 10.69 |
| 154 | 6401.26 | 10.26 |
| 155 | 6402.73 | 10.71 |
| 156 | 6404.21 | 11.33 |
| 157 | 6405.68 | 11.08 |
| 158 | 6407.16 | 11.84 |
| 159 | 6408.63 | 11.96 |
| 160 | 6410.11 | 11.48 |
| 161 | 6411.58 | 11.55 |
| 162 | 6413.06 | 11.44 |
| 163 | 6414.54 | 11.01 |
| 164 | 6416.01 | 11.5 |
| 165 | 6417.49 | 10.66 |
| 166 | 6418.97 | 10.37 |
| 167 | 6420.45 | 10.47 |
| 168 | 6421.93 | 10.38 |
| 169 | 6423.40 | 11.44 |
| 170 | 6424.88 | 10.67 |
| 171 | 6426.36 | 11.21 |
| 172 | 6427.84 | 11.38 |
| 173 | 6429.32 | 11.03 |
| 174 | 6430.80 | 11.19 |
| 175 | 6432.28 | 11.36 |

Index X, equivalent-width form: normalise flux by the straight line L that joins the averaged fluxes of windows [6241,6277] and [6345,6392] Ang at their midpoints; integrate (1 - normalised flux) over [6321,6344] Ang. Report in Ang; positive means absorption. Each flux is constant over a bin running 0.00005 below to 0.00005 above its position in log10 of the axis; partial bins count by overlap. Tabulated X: -3.6 Ang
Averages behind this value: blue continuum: 5.6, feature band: 9.41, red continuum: 9.4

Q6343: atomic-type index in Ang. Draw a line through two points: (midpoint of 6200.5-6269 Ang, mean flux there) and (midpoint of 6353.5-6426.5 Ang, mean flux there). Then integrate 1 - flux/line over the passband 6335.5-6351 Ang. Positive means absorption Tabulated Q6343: -2.87 Ang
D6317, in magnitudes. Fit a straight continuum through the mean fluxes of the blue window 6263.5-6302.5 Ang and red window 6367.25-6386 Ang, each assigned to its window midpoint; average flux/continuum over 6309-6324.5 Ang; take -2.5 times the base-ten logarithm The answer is -0.18 mag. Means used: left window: 6.73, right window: 9.34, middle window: 9.02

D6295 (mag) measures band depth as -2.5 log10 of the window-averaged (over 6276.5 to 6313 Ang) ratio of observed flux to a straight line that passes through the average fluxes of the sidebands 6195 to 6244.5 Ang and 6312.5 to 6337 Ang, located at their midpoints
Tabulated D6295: 0.09 mag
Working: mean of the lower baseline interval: 4.85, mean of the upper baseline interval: 9.16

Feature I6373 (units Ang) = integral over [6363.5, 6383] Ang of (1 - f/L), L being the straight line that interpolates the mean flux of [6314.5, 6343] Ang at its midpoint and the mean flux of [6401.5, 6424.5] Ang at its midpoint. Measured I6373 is 1.9 Ang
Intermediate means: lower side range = 9.34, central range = 9.3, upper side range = 11.1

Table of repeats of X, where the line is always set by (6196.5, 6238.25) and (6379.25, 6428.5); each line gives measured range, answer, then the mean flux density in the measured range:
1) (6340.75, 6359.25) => -2.6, 9.95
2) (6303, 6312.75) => -1.0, 8.26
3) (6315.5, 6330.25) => -2.1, 9.09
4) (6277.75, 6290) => 0.2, 6.69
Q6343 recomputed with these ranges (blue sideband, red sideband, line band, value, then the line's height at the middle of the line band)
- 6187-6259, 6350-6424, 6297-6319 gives -2.5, 7.52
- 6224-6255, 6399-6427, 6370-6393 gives 1.6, 9.9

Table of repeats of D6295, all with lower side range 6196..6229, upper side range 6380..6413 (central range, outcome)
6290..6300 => 0.01 mag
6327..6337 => -0.12 mag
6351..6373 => -0.04 mag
